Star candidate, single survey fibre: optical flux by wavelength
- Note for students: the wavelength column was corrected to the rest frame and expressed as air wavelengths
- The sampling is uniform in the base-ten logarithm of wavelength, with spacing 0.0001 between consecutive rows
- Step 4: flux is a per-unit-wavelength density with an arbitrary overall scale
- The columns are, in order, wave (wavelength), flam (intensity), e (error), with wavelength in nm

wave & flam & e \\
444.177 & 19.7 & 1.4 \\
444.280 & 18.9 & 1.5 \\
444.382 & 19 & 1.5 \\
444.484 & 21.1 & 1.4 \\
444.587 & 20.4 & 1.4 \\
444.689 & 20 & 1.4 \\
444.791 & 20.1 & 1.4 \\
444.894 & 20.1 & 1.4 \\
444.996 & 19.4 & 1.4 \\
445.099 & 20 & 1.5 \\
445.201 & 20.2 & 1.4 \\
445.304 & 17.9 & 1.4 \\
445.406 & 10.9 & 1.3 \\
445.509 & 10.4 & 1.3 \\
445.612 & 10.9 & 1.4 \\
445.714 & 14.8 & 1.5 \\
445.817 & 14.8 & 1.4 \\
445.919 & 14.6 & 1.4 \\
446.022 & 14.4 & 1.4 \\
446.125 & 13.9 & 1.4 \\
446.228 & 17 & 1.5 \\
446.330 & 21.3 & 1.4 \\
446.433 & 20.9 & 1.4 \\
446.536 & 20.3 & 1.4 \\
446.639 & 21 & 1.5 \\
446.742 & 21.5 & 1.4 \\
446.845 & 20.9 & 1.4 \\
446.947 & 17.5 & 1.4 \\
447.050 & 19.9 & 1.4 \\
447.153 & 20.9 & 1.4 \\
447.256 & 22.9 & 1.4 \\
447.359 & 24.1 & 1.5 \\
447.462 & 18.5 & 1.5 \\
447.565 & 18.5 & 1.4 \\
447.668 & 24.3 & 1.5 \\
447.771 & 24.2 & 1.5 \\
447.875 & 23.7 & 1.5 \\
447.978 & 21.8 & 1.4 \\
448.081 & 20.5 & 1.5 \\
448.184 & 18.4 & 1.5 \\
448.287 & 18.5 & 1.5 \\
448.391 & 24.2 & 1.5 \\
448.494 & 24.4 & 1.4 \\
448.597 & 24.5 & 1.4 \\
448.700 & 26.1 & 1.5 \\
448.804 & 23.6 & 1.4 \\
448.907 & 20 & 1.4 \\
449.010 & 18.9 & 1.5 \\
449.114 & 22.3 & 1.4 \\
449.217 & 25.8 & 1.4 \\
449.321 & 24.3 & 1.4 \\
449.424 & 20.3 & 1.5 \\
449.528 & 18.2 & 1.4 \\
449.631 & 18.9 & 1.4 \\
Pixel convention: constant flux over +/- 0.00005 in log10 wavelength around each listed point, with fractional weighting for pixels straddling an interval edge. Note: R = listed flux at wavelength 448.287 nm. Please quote 18.5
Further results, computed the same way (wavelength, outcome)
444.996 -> 19.4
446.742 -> 21.5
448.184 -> 18.4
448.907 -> 20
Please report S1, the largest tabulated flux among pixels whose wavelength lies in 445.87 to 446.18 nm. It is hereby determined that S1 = 14.6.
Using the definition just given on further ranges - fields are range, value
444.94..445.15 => 20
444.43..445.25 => 21.1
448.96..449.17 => 22.3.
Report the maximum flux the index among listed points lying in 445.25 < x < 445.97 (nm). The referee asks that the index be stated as 17.9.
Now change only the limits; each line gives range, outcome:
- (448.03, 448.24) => 20.5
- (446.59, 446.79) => 21.5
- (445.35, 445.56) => 10.9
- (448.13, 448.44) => 24.2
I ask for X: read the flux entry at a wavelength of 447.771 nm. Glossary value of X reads 24.2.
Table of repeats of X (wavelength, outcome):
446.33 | 21.3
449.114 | 22.3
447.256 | 22.9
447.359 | 24.1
